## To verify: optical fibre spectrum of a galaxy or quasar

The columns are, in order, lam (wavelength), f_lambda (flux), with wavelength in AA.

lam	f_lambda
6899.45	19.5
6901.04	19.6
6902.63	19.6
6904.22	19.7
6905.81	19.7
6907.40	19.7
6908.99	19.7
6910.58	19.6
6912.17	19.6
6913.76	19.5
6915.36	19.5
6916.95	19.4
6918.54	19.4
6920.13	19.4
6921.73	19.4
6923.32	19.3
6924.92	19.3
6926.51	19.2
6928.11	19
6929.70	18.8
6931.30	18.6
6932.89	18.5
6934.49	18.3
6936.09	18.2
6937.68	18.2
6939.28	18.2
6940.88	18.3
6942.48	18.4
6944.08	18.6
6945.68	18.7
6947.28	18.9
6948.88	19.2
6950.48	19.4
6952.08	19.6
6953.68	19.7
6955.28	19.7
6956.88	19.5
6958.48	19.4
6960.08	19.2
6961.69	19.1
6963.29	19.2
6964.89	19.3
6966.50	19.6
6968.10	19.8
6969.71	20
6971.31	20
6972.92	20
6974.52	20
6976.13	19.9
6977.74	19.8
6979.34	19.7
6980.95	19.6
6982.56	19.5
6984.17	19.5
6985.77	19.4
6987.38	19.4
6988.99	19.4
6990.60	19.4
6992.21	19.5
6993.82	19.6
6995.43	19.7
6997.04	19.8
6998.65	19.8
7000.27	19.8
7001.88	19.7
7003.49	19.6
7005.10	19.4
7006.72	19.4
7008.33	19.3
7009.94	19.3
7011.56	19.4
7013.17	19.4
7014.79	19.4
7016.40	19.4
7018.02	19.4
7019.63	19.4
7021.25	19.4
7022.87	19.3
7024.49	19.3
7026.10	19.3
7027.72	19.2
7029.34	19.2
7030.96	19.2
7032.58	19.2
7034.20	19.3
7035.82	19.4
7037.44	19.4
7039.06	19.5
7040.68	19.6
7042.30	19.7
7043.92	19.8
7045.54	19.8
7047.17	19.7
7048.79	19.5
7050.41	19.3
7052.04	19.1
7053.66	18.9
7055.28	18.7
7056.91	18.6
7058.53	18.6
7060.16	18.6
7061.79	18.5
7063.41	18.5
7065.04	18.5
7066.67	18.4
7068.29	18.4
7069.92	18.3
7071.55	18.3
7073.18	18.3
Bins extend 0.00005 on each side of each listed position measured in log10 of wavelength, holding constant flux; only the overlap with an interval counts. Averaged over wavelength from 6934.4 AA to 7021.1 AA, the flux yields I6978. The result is 19.4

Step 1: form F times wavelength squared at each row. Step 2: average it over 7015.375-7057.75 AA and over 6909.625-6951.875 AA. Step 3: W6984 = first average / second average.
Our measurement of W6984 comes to 1.05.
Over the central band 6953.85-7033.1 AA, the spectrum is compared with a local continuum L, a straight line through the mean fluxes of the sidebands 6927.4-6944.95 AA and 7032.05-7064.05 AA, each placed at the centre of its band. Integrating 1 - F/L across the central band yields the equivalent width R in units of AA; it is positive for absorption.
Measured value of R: -2.8 AA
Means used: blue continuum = 18.5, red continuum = 19.2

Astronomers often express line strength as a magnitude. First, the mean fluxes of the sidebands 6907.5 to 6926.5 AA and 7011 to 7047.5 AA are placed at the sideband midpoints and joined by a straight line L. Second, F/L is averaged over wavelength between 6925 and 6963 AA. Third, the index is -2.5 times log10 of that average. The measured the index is 0.03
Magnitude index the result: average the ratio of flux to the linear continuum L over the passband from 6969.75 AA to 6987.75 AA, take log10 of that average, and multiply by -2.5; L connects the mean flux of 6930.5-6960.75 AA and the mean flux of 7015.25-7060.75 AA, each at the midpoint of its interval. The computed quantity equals -0.040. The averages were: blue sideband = 18.9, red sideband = 19.3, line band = 19.7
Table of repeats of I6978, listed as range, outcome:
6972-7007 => 19.6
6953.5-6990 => 19.6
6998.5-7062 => 19.3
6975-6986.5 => 19.6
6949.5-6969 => 19.5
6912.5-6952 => 18.9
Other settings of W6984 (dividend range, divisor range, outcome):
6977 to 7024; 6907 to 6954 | 1.05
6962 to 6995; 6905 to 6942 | 1.05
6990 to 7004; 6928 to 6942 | 1.09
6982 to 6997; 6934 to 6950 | 1.07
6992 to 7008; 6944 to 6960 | 1.03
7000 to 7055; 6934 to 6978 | 1.03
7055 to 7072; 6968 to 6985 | 0.96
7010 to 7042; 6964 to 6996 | 1.00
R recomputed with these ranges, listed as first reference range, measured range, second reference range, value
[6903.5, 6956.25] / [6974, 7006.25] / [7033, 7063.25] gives -0.77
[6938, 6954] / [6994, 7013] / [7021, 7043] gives -0.37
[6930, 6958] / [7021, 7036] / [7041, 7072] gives -0.29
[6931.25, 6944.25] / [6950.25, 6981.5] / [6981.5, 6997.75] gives -1.07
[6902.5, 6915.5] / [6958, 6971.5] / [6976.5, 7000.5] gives 0.08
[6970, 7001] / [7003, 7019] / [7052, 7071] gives -0.07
